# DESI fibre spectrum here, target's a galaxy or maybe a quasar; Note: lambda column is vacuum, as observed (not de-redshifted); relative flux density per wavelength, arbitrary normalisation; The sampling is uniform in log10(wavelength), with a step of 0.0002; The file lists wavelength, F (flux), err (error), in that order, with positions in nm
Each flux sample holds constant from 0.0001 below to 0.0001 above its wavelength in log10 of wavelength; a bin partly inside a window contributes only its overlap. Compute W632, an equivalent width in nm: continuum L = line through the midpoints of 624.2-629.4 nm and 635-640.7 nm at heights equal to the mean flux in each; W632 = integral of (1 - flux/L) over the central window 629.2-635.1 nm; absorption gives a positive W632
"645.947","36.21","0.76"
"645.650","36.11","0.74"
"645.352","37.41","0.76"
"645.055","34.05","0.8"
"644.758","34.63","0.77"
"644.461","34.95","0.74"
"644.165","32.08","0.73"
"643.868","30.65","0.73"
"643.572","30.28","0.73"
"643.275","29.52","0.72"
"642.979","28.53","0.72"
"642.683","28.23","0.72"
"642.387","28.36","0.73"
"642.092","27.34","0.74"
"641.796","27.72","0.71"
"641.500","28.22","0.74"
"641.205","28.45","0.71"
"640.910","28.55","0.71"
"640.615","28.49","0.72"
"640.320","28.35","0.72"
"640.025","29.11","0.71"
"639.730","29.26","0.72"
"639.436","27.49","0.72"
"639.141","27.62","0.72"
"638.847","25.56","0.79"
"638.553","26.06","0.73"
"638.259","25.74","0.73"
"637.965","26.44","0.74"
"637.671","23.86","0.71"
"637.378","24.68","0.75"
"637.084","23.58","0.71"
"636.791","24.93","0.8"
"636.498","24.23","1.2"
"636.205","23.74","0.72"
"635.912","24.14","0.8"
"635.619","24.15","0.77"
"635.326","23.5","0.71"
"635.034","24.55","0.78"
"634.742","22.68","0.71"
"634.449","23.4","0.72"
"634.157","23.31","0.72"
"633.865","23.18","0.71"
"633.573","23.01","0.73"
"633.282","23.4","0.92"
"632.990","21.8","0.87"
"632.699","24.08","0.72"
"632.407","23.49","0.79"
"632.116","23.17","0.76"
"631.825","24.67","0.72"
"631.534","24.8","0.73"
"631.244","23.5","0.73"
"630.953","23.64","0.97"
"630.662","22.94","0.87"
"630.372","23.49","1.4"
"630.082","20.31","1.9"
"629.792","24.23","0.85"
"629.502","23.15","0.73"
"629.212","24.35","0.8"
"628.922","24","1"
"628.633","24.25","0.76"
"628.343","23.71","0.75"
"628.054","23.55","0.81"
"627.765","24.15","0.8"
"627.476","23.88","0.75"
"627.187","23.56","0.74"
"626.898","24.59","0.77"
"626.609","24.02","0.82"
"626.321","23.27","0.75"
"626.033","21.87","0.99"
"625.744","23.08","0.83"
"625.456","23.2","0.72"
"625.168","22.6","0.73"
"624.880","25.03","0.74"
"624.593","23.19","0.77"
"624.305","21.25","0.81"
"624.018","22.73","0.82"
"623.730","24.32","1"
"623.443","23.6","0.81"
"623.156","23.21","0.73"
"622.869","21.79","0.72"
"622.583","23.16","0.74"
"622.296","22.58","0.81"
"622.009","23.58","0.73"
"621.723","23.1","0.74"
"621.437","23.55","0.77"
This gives 0.30 nm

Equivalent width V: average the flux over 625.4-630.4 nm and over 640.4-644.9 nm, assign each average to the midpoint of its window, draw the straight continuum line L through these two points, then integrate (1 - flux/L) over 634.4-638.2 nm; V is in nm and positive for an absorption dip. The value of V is 0.40 nm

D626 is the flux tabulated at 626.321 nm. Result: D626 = 23.27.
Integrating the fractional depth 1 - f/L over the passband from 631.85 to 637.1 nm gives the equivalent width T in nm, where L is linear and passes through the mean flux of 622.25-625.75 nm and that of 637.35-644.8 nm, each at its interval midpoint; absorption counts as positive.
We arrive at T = 0.55 nm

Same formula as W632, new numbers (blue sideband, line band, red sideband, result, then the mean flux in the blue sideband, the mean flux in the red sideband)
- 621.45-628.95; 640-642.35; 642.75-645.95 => 0.23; 23.4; 32.9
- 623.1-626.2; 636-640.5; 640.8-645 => 0.35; 23.1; 29.9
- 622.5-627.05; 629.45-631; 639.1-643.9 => 0.13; 23.2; 28.6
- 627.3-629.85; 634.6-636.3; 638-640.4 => 0.15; 23.9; 27.3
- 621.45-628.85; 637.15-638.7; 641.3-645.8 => 0.19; 23.3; 31.2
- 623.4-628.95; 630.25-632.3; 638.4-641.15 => 0.11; 23.5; 27.9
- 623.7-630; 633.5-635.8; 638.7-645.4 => 0.27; 23.5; 29.7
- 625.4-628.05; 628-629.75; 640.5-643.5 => 0.02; 23.5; 28.4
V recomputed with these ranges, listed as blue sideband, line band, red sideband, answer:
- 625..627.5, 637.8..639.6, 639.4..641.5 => 0.093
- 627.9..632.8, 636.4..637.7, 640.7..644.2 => 0.110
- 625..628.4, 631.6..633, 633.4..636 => -0.010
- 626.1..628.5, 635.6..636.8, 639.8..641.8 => 0.121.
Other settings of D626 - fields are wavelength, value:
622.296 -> 22.58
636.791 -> 24.93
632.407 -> 23.49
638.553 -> 26.06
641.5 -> 28.22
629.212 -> 24.35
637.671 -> 23.86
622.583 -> 23.16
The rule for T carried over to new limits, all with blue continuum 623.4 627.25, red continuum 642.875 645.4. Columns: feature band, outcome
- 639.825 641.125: 0.08 nm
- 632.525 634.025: 0.22 nm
